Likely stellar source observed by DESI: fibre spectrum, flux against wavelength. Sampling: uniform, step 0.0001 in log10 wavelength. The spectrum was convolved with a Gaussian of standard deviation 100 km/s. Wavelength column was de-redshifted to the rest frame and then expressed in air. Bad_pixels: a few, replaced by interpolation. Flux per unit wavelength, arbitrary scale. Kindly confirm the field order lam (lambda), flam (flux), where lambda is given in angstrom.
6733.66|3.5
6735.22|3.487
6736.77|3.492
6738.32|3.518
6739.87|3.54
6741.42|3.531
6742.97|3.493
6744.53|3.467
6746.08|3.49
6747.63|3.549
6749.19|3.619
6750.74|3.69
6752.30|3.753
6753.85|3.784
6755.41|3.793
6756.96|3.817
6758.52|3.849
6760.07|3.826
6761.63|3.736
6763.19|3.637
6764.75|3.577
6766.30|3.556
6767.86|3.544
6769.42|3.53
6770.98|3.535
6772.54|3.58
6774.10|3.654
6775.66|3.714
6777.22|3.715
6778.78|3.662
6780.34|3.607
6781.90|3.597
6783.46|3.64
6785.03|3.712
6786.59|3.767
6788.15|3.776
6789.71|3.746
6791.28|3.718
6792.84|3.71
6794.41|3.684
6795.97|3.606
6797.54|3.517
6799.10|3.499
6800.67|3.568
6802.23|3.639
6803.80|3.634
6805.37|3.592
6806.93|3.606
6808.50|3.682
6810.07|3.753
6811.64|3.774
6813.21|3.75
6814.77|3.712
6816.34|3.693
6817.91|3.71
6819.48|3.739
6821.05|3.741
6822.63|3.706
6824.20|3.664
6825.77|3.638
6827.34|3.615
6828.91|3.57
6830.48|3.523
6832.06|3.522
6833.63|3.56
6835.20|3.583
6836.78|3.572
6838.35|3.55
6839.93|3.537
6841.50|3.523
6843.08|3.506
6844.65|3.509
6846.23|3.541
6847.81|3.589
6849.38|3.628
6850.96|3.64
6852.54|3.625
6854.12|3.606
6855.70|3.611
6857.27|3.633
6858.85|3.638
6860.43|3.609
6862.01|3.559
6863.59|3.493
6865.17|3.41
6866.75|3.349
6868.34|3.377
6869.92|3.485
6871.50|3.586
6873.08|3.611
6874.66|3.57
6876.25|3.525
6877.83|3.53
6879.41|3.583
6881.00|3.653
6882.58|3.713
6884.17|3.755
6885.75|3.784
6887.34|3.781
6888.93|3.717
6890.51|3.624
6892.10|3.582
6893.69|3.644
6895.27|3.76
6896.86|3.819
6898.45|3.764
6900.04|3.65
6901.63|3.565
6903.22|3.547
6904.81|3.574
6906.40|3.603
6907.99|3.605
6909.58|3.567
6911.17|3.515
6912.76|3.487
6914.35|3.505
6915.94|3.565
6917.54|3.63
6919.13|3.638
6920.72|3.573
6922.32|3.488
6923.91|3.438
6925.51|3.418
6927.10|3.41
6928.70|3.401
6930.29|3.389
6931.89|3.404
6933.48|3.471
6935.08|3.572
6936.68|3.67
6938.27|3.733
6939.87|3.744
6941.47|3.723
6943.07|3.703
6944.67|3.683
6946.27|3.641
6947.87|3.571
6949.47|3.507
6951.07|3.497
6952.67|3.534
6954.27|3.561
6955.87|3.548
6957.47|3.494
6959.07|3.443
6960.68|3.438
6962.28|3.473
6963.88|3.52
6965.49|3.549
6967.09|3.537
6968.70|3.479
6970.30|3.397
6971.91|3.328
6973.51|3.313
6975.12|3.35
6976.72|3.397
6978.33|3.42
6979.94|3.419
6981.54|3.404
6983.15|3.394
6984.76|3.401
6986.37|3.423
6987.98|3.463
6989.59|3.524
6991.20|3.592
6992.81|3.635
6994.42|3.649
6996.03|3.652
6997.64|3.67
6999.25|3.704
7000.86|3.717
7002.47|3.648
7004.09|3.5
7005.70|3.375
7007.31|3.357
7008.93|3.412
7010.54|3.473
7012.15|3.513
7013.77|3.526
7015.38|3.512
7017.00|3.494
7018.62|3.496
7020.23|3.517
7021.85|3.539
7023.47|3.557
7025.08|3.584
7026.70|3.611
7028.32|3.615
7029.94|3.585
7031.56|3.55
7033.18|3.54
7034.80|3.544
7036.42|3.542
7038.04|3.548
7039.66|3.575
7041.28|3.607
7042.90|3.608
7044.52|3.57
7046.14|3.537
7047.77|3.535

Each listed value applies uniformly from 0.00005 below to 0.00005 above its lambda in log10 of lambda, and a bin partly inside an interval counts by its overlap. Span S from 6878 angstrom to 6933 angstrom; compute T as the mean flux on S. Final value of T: 3.59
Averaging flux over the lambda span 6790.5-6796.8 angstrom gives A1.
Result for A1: 3.68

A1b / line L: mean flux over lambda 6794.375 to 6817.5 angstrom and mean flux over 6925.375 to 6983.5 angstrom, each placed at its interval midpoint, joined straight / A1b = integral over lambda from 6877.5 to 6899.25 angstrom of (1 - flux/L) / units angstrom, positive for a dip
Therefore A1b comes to -0.8 angstrom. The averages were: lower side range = 3.65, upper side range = 3.5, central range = 3.7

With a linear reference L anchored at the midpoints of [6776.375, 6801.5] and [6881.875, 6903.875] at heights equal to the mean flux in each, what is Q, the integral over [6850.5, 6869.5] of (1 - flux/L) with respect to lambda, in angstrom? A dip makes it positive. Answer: 0.7 angstrom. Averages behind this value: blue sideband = 3.66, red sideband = 3.69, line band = 3.54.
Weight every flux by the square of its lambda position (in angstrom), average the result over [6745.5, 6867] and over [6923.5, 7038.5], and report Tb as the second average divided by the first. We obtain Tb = 1.0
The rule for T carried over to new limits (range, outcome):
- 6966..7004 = 3.5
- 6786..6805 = 3.65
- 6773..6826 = 3.67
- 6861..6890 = 3.58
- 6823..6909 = 3.6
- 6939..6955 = 3.62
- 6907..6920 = 3.57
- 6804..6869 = 3.6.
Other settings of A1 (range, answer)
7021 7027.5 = 3.57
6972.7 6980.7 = 3.38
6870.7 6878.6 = 3.57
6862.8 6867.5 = 3.42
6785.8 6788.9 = 3.78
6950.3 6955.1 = 3.53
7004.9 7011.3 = 3.4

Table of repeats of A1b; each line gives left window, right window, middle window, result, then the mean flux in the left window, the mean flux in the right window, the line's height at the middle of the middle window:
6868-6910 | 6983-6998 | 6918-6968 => 0.6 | 3.63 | 3.54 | 3.58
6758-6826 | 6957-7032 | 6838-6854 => 0.2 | 3.67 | 3.5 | 3.62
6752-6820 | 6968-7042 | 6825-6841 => 0.3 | 3.67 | 3.51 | 3.64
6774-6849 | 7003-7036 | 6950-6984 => 0.9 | 3.64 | 3.52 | 3.55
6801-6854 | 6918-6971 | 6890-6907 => -0.4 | 3.62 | 3.54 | 3.57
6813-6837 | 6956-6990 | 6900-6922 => -0.3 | 3.64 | 3.44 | 3.52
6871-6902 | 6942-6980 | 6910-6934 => 0.6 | 3.66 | 3.49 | 3.58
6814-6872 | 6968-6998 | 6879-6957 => -1.7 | 3.58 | 3.47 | 3.52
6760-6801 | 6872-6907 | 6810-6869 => 0.8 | 3.64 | 3.65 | 3.65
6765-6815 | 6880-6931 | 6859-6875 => 0.5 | 3.65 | 3.6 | 3.62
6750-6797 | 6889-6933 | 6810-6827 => -0.3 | 3.68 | 3.56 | 3.64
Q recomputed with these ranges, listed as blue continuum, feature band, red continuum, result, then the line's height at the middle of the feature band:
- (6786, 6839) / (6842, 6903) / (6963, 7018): -0.1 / 3.6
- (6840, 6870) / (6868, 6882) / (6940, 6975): -0.1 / 3.54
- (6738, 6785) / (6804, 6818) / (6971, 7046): -0.3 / 3.61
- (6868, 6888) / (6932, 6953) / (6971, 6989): -0.8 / 3.48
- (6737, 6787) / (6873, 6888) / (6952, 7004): -0.4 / 3.56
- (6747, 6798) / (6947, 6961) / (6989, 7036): 0.3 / 3.58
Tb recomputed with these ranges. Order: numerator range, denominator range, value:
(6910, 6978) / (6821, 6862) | 1.01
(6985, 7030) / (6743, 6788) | 1.04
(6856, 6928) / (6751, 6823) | 1.01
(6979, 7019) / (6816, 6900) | 1.02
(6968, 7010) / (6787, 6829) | 1.00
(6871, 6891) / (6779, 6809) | 1.03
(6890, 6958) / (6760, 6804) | 1.02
